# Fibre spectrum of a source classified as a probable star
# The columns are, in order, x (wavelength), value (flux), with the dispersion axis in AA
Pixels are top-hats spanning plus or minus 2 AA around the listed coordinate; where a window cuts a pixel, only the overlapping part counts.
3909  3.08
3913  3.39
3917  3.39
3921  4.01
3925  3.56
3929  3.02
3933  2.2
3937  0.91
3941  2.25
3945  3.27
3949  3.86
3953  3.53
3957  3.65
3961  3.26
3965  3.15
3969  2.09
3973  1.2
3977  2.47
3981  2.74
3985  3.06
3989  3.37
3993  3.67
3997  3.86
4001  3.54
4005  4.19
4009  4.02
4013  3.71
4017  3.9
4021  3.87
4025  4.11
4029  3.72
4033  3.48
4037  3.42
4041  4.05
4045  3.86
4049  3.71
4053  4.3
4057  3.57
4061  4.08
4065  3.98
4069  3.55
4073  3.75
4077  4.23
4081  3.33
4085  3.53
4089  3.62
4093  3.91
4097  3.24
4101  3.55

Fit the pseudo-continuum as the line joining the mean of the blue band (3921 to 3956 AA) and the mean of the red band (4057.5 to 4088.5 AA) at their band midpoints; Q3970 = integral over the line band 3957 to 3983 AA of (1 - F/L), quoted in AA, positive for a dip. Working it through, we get 4.4 AA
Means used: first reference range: 2.92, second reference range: 3.76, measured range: 2.57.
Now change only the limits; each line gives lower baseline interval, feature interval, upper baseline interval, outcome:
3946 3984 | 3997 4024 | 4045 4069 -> -3.92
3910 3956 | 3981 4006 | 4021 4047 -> -0.21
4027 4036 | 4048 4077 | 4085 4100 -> -2.43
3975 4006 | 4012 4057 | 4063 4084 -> -3.33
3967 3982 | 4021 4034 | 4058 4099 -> -4.00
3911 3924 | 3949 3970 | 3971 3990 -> -2.62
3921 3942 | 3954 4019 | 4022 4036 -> -0.16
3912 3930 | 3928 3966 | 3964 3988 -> 0.77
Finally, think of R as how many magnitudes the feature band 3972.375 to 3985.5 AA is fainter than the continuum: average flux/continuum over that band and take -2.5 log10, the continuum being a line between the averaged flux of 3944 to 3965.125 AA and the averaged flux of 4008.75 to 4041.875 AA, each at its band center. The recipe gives 0.43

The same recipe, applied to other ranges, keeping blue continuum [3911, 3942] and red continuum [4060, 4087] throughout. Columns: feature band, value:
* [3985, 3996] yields -0.07 mag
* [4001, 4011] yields -0.19 mag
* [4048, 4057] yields -0.09 mag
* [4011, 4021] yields -0.12 mag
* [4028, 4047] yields -0.05 mag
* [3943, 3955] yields -0.18 mag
